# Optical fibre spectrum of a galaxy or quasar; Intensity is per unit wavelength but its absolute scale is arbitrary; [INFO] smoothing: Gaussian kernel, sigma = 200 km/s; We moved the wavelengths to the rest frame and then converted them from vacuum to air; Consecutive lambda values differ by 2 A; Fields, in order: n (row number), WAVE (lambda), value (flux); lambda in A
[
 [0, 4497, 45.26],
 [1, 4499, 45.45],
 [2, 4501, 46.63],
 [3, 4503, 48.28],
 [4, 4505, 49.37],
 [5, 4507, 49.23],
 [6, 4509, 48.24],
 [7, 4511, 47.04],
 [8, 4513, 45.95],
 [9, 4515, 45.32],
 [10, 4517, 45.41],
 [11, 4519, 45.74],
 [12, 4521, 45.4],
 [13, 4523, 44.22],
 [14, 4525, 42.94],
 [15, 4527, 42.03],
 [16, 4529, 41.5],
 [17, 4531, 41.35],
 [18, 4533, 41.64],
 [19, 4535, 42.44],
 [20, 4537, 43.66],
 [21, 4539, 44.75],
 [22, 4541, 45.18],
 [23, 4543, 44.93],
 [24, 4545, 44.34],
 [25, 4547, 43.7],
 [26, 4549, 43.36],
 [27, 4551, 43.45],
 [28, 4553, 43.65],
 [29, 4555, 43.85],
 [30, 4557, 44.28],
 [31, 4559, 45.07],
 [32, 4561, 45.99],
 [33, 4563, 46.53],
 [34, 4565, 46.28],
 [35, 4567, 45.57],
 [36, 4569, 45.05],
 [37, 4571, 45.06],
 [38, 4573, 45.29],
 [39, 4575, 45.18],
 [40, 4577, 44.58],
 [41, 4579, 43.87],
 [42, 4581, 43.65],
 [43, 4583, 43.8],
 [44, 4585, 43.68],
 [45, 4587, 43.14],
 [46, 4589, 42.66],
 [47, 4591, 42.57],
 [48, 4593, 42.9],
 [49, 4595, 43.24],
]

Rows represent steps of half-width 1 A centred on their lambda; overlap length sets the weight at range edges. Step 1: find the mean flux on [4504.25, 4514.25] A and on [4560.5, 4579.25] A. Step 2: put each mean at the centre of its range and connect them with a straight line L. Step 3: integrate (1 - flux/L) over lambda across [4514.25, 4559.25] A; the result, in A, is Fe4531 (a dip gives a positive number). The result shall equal 2.8 A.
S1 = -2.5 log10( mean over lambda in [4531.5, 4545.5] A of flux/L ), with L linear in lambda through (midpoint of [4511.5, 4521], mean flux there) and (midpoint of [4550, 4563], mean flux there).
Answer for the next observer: 0.03 mag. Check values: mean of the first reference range 45.7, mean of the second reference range 44.5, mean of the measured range 43.7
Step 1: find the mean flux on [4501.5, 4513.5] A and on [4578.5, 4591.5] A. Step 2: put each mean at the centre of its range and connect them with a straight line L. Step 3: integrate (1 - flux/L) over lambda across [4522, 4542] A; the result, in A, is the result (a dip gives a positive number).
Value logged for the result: 1.54 A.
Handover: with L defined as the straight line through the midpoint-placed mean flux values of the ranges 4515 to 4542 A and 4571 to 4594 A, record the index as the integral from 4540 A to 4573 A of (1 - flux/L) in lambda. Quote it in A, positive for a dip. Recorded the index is -0.8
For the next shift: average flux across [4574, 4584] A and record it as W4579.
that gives 44.2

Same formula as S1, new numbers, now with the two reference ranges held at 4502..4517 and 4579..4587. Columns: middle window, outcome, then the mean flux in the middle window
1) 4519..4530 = 0.08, 43.4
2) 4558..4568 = -0.03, 45.9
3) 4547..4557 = 0.04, 43.7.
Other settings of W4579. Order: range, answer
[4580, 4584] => 43.7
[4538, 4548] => 44.6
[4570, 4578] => 45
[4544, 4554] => 43.7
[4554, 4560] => 44.4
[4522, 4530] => 42.7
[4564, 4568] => 45.9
